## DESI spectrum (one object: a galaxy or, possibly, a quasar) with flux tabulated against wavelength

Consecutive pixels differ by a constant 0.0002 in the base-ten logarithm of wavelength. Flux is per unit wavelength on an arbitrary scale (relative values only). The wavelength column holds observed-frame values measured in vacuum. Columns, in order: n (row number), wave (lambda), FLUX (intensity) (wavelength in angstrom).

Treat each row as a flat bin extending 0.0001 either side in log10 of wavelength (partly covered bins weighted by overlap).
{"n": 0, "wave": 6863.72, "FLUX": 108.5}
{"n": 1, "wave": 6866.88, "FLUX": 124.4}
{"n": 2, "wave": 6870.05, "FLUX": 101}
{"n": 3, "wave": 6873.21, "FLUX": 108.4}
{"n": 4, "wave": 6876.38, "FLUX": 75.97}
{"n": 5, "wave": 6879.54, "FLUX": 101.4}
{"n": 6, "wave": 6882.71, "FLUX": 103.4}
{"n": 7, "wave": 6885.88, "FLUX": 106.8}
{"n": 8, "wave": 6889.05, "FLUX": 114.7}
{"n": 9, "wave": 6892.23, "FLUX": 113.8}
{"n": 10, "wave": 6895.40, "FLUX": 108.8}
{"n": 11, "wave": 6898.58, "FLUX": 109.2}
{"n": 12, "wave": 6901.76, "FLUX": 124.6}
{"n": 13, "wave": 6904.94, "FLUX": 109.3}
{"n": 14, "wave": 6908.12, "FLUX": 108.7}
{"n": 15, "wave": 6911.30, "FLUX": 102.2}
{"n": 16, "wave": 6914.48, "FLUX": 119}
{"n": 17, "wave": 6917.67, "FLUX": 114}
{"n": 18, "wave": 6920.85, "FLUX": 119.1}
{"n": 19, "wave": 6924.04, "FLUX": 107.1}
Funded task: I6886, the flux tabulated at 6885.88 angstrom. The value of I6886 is 106.8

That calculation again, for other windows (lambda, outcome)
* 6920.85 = 119.1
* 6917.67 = 114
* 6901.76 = 124.6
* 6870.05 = 101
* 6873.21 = 108.4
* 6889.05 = 114.7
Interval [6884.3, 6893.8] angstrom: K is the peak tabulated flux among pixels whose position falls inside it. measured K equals 114.7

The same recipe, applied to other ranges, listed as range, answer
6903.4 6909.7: 109.3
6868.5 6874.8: 108.4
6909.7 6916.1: 119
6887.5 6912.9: 124.6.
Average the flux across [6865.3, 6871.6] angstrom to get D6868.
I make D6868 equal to 113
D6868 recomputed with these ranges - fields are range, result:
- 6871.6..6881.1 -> 95.3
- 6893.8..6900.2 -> 109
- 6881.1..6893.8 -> 110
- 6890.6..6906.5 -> 113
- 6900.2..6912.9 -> 111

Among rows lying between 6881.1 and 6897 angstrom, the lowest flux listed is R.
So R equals 103.4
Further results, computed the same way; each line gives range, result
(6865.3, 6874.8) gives 101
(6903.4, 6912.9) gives 102.2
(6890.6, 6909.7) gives 108.7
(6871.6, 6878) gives 75.97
